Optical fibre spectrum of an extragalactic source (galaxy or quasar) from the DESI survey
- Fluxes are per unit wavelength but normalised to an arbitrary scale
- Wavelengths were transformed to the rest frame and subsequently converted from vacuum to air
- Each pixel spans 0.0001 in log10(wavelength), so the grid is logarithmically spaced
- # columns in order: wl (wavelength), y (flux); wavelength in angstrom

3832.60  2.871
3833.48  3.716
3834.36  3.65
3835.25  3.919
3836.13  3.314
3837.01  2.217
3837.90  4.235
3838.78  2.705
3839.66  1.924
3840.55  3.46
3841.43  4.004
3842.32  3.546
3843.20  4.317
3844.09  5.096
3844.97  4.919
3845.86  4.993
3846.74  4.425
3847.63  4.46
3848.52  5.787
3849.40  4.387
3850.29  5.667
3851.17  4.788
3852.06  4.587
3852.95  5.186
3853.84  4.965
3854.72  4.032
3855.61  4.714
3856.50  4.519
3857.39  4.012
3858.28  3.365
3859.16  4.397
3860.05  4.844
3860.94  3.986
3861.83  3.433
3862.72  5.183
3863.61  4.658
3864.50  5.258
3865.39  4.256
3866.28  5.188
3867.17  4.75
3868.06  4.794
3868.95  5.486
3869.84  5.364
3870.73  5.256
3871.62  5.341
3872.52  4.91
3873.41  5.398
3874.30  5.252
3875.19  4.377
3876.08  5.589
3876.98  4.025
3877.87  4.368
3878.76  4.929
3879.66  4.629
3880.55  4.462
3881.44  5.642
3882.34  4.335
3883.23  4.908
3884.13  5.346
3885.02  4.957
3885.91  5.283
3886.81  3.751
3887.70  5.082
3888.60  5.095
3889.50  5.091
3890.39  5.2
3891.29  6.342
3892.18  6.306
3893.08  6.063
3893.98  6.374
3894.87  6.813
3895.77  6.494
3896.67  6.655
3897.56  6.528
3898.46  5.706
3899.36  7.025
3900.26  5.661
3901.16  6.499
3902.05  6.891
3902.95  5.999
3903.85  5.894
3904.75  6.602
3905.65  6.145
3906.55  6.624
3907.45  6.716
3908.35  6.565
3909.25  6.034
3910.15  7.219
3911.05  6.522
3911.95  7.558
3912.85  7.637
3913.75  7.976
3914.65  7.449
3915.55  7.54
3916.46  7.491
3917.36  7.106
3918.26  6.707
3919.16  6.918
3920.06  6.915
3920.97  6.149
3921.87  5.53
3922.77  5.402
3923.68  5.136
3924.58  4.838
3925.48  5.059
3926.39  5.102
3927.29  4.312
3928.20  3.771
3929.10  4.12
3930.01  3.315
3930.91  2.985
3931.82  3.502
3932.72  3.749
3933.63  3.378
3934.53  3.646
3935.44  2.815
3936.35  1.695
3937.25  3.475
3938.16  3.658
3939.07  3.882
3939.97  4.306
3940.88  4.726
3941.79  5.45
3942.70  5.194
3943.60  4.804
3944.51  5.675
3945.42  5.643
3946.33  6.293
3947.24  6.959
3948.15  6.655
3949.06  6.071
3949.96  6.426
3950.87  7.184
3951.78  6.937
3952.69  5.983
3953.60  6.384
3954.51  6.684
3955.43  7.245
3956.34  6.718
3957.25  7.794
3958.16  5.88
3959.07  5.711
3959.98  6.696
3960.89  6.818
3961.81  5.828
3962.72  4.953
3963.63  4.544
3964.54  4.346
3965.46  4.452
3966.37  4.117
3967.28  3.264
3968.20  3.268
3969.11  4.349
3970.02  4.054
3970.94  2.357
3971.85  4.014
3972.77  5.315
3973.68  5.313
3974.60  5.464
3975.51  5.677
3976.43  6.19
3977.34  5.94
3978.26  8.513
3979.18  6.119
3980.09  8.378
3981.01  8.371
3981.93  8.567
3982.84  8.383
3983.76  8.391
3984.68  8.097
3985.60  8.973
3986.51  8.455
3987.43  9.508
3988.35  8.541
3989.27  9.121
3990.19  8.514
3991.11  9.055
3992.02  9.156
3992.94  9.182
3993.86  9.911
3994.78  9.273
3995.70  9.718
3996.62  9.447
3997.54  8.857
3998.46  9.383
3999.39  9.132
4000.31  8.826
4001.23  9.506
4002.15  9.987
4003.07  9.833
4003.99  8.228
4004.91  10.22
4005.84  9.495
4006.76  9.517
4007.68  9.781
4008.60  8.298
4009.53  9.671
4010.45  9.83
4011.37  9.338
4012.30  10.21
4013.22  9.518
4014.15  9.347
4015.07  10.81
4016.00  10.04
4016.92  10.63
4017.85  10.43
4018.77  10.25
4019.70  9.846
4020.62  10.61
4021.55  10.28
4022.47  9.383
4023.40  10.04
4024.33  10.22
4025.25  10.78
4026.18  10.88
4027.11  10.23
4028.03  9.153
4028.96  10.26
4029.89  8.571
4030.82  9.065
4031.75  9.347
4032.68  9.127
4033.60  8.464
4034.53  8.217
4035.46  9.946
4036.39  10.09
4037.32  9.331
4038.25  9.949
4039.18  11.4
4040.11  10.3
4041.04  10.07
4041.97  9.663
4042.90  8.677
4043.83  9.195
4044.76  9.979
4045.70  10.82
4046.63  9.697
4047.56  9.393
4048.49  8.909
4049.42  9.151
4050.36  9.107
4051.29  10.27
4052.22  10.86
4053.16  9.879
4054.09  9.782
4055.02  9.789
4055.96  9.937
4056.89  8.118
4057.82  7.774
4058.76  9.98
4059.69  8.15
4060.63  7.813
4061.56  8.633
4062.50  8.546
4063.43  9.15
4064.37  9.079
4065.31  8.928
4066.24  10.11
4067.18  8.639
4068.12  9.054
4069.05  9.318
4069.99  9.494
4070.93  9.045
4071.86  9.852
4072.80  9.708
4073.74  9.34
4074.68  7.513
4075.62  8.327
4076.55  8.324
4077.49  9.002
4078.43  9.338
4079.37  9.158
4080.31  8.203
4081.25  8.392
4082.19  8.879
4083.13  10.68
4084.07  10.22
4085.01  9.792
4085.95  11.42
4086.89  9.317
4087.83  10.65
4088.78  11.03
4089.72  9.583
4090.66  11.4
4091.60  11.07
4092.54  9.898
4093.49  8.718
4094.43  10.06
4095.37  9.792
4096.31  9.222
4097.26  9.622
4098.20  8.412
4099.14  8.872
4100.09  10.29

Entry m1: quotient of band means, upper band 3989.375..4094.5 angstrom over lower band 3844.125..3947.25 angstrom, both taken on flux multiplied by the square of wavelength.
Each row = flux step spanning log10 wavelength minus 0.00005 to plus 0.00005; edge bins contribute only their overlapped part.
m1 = 1.95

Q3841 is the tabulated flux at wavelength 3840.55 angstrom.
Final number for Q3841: 3.46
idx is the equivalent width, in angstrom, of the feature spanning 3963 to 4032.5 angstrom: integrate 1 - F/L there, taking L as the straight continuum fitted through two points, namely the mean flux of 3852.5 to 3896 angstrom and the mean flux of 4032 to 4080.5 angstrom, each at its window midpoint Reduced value -3.3 angstrom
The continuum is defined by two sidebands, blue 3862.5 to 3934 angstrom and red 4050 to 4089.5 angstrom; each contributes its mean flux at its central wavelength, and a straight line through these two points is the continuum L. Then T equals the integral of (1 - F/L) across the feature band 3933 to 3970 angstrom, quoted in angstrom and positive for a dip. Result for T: 8.30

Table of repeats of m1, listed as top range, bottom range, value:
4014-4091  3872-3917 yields 1.75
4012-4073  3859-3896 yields 2.05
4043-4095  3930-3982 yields 1.88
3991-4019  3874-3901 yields 1.87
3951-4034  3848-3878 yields 1.81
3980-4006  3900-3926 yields 1.45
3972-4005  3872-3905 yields 1.59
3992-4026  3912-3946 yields 1.99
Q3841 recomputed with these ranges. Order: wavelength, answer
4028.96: 10.26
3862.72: 5.183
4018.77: 10.25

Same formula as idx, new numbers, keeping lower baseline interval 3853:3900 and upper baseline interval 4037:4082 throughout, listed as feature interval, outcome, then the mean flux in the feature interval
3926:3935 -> 3.6 angstrom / 3.78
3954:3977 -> 6.0 angstrom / 5.25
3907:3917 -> -2.1 angstrom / 7.15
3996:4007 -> -2.0 angstrom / 9.37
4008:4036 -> -4.5 angstrom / 9.76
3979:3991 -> -1.5 angstrom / 8.49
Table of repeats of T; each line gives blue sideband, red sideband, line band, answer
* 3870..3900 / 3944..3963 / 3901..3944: 3.5 angstrom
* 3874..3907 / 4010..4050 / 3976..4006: -0.4 angstrom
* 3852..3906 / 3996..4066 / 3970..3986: 2.9 angstrom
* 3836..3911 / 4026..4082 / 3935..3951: 4.1 angstrom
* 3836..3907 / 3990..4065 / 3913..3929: 0.9 angstrom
